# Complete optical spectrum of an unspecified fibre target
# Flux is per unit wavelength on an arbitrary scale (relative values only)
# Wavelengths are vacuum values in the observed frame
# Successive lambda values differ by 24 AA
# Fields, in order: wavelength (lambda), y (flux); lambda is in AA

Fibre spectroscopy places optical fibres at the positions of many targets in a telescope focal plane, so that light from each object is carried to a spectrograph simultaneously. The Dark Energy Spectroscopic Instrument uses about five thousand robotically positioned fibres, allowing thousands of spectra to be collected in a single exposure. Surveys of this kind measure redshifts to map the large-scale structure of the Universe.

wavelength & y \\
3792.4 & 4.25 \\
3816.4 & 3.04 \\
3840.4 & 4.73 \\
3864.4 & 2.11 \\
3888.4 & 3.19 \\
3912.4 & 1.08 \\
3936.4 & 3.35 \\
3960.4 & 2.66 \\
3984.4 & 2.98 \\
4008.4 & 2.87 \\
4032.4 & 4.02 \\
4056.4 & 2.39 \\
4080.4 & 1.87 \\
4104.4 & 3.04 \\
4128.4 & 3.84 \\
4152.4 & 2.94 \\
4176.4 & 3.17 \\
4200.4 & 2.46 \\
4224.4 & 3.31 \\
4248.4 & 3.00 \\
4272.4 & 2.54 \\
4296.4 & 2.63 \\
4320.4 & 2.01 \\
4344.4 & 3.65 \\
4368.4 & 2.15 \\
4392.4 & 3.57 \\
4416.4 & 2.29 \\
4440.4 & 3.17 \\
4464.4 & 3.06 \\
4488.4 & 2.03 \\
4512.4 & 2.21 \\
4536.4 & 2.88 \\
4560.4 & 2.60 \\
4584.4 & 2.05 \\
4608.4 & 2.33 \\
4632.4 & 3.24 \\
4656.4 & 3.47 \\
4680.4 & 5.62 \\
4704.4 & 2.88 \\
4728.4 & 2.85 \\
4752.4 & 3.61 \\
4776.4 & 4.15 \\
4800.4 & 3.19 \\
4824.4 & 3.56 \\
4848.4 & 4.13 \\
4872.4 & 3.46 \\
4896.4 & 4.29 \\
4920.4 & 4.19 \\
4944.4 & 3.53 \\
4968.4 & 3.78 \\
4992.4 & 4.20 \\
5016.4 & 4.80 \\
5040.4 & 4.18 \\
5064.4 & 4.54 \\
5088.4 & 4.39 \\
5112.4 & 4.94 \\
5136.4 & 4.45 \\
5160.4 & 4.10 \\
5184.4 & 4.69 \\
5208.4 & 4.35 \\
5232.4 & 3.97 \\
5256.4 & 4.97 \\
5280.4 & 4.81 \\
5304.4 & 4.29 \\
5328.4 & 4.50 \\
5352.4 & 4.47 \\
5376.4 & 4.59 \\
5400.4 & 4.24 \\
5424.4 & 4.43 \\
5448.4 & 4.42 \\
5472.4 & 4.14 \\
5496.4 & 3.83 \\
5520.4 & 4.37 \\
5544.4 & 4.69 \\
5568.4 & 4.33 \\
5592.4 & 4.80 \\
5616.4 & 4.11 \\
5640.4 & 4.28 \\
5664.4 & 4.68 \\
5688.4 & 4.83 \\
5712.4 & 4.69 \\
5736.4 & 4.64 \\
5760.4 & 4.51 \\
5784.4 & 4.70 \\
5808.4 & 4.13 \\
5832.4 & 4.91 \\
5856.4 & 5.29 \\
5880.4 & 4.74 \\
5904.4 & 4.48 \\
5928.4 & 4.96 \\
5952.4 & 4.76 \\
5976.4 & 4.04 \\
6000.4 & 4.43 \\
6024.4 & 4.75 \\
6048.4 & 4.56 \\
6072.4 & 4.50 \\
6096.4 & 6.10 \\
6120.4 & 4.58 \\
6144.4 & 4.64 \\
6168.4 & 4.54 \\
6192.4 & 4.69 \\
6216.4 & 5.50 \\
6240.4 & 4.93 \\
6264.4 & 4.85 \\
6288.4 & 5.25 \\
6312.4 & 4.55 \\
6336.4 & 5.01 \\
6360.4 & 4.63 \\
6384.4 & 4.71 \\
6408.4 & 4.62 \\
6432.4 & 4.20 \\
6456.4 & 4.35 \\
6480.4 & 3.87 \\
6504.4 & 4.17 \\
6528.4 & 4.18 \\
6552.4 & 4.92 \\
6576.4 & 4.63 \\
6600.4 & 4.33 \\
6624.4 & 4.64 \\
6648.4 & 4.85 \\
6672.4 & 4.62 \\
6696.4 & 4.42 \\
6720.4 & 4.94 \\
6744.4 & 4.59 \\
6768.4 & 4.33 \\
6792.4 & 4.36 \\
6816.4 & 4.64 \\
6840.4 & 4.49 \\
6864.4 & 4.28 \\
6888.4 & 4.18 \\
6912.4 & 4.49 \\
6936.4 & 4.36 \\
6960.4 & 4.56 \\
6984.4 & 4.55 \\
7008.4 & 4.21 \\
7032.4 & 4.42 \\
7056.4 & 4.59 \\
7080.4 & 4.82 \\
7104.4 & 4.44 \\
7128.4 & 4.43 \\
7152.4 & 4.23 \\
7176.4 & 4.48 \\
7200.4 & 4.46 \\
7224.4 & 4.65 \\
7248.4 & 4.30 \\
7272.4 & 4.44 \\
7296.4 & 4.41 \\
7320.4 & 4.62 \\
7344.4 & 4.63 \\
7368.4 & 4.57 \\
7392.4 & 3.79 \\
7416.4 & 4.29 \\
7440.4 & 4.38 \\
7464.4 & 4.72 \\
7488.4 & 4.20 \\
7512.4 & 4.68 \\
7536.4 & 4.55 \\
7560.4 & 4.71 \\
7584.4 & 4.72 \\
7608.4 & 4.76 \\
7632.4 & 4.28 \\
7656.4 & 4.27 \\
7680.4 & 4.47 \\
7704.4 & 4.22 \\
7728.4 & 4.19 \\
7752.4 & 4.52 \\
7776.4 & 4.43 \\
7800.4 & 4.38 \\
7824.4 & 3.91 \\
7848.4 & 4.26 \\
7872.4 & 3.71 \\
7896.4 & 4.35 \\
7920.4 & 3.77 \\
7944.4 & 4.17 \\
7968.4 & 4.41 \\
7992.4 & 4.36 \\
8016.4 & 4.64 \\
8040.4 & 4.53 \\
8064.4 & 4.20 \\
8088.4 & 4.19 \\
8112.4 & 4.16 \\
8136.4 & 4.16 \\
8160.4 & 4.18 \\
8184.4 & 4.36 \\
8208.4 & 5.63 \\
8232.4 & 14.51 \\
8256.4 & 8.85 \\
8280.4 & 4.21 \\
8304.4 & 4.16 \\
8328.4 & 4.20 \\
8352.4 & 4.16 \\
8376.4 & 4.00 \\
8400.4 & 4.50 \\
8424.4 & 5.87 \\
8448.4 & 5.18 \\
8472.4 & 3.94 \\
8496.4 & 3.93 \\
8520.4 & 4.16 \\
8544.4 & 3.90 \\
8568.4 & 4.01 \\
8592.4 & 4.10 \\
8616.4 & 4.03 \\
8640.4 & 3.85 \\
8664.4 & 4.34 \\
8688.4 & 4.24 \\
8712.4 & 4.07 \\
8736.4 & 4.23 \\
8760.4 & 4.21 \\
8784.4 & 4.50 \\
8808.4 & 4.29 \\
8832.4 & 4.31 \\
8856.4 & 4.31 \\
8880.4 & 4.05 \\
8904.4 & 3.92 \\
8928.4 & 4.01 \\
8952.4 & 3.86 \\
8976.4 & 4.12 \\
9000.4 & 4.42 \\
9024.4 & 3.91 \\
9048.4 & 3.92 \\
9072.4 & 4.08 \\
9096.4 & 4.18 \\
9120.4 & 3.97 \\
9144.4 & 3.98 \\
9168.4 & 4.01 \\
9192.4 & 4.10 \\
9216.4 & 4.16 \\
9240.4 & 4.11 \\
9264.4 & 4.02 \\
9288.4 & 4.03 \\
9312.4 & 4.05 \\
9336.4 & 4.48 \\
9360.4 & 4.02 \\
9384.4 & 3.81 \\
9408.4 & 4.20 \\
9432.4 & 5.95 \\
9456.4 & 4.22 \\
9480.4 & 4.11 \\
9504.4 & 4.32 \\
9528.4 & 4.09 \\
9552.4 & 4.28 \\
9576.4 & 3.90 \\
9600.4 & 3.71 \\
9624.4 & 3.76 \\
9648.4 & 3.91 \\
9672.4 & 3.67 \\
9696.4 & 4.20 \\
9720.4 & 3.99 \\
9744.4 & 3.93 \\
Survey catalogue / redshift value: 0.25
